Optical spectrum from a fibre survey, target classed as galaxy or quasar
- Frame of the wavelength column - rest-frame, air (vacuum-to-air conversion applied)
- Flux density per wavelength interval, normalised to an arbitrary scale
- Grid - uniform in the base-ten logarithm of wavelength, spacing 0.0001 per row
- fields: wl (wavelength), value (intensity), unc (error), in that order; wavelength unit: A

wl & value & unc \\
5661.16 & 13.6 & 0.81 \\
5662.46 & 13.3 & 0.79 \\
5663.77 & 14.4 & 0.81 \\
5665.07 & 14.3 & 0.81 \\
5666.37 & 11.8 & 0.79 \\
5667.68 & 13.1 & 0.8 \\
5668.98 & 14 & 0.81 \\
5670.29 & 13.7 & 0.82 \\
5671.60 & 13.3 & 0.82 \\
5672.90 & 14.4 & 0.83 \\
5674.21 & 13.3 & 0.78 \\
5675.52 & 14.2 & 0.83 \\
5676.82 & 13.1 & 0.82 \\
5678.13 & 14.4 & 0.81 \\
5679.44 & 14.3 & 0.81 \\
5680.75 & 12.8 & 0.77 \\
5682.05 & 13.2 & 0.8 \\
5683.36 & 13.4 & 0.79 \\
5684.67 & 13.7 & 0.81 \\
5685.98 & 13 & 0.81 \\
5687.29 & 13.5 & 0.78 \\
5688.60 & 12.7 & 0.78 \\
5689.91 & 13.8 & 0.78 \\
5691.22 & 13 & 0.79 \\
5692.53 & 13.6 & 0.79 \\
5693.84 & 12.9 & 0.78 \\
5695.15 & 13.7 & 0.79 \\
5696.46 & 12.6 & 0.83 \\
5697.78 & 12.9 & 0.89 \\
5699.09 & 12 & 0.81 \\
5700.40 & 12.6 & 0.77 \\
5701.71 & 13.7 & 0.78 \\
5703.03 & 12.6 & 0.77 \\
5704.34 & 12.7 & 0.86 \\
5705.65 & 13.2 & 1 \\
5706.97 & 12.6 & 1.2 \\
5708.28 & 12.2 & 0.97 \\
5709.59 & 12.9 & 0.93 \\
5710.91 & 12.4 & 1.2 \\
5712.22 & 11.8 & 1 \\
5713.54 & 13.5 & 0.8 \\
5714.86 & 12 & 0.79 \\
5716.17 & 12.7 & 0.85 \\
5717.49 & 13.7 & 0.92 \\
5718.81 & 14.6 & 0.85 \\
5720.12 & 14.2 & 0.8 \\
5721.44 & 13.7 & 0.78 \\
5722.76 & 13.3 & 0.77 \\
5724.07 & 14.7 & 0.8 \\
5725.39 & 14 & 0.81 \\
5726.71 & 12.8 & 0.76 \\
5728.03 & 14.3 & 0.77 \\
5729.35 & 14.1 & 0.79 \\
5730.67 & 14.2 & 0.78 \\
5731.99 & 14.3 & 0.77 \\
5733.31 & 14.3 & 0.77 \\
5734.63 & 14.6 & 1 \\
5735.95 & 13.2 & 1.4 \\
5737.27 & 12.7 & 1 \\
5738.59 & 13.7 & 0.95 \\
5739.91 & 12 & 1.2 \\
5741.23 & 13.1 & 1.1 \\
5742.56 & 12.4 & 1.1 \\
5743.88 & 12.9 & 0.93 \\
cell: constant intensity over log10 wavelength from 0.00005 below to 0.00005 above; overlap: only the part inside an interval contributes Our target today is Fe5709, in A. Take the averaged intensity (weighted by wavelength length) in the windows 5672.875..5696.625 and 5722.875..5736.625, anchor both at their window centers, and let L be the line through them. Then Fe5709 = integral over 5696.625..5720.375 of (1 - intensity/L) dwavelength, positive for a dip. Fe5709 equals 1.5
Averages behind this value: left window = 13.4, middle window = 12.9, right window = 14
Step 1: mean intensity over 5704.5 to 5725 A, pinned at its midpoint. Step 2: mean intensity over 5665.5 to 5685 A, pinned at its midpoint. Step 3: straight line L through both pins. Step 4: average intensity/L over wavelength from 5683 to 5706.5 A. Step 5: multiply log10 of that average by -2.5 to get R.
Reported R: 0.02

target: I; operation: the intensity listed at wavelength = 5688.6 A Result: 12.7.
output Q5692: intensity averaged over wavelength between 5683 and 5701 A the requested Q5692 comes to 13.1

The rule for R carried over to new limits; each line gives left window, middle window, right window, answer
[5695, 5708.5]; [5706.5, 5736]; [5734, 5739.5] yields -0.03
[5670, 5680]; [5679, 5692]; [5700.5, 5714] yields 0.01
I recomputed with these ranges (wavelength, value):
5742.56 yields 12.4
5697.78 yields 12.9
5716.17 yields 12.7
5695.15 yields 13.7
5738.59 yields 13.7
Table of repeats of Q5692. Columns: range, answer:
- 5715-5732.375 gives 13.8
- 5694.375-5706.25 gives 12.9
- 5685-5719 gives 12.9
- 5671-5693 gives 13.5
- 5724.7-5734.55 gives 14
